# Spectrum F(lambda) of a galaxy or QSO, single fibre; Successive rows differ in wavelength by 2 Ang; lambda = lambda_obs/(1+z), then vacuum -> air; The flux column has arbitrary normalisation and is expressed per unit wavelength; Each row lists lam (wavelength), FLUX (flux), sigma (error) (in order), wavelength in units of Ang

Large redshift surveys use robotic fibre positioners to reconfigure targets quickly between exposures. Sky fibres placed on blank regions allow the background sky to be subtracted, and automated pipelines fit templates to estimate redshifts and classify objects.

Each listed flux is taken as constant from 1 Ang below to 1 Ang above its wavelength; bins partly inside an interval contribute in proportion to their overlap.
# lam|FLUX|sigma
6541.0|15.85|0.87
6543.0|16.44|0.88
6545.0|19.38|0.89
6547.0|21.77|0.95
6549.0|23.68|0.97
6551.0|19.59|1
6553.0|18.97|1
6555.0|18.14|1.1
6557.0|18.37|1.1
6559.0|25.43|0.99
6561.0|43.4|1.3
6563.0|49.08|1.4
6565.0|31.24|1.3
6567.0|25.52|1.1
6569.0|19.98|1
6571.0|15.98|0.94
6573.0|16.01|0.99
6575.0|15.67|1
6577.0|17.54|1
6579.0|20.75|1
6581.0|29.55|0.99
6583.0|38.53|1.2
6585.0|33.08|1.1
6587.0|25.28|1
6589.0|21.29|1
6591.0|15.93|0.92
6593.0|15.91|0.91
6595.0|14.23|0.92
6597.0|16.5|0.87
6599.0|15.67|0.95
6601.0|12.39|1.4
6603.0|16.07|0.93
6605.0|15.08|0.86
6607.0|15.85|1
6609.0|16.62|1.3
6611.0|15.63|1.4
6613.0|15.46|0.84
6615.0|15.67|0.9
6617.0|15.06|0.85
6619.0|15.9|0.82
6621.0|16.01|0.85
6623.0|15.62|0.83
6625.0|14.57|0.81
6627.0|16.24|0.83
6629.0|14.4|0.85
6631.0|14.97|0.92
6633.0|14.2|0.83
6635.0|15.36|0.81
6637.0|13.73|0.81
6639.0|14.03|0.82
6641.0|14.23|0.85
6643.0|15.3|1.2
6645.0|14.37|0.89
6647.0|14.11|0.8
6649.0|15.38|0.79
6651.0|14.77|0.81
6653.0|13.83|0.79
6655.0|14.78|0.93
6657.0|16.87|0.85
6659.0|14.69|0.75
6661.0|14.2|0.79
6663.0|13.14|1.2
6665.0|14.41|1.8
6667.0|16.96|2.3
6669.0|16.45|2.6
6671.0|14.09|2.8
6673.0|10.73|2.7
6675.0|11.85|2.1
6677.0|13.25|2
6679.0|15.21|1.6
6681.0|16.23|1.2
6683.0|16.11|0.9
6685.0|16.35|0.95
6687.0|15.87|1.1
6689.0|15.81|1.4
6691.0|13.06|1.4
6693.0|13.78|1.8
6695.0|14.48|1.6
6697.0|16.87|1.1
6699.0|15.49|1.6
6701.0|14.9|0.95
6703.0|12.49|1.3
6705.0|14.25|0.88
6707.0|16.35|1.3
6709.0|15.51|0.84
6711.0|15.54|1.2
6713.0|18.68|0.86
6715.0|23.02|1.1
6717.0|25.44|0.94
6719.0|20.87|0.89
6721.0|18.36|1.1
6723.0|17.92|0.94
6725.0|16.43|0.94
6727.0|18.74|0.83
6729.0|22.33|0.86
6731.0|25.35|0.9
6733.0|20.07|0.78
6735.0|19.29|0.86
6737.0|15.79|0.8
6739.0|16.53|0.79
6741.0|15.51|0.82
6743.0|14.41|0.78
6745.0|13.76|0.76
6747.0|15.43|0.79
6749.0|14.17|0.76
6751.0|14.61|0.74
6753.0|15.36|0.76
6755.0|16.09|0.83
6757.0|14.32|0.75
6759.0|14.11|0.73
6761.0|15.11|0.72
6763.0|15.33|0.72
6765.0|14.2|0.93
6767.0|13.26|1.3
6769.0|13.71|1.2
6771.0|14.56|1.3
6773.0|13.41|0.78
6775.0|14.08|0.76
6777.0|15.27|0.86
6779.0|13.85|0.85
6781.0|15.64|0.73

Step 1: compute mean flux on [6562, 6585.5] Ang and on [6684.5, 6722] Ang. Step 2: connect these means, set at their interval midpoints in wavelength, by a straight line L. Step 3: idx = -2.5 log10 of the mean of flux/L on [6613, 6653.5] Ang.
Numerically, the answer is 0.41 mag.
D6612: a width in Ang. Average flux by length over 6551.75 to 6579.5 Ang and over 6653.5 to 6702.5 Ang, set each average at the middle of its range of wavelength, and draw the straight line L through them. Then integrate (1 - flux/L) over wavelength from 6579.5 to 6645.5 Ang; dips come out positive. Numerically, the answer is 9.6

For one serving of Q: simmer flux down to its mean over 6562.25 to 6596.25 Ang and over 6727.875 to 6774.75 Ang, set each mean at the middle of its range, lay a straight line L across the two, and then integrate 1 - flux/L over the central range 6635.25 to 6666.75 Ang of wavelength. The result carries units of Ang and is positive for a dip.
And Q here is 9.0 Ang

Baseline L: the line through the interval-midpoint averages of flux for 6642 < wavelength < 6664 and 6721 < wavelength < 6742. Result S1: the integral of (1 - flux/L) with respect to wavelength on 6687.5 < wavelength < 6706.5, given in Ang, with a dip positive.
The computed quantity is 2.59 Ang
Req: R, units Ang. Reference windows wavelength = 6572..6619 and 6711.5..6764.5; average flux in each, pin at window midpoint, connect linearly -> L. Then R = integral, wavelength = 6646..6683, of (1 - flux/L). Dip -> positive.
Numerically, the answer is 7.4 Ang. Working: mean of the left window 18.8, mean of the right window 17.5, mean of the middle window 14.5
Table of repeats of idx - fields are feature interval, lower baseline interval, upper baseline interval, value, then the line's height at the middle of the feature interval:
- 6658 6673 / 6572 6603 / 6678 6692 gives 0.13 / 16.5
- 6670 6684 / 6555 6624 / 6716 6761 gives 0.33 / 18.8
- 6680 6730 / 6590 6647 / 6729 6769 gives -0.08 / 15.7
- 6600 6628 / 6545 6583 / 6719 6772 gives 0.39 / 22.1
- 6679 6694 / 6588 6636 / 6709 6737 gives 0.20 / 18.4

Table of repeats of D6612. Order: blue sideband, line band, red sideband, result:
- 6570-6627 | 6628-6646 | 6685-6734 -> 3.5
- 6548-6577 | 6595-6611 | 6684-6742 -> 5.0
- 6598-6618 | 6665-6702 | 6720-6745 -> 4.8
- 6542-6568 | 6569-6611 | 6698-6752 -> 8.0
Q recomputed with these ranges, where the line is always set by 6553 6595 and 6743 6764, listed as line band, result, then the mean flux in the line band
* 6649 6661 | 3.1 Ang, 15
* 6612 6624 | 3.5 Ang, 15.6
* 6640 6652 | 3.4 Ang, 14.7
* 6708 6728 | -2.8 Ang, 19.1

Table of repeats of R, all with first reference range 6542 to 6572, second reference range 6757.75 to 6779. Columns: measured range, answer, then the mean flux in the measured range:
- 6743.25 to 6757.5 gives 0.31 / 14.8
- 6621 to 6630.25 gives 2.57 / 15.3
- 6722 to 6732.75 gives -2.59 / 20.1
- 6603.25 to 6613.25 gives 2.83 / 15.8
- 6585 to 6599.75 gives 2.53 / 18.9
